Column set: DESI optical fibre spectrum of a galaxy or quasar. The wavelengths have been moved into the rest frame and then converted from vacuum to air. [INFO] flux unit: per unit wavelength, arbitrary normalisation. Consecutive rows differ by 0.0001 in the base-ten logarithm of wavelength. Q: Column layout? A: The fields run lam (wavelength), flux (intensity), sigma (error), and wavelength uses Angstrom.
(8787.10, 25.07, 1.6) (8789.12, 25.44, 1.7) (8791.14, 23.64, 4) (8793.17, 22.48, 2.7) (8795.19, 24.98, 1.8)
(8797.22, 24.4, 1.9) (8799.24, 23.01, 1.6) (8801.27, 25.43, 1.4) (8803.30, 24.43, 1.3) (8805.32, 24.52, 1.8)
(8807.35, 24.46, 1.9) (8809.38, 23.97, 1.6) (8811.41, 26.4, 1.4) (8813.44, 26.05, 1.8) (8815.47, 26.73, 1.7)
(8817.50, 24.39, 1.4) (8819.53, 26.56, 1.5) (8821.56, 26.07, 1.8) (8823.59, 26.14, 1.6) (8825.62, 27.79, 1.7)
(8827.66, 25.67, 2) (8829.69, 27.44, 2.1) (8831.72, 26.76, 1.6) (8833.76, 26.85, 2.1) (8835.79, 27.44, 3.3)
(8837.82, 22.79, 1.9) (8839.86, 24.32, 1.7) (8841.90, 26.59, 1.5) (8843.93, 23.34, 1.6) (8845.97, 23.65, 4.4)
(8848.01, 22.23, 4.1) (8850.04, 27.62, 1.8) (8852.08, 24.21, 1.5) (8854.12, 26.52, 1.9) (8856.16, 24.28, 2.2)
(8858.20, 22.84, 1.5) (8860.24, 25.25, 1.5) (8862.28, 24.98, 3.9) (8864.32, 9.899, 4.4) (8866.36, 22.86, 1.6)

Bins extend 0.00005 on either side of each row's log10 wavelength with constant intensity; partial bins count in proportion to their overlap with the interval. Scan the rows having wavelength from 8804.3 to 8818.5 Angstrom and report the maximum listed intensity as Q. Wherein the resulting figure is 26.73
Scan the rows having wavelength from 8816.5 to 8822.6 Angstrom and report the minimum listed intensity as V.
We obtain 24.39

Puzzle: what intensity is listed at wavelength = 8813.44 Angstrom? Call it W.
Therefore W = 26.05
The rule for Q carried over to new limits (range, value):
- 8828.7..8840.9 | 27.44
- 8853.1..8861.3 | 26.52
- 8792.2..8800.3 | 24.98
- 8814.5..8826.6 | 27.79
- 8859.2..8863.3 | 25.25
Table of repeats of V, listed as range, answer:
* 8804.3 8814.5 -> 23.97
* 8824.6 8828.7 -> 25.67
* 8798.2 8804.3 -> 23.01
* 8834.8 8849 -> 22.23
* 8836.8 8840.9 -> 22.79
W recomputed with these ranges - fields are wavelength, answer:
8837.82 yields 22.79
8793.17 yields 22.48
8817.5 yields 24.39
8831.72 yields 26.76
